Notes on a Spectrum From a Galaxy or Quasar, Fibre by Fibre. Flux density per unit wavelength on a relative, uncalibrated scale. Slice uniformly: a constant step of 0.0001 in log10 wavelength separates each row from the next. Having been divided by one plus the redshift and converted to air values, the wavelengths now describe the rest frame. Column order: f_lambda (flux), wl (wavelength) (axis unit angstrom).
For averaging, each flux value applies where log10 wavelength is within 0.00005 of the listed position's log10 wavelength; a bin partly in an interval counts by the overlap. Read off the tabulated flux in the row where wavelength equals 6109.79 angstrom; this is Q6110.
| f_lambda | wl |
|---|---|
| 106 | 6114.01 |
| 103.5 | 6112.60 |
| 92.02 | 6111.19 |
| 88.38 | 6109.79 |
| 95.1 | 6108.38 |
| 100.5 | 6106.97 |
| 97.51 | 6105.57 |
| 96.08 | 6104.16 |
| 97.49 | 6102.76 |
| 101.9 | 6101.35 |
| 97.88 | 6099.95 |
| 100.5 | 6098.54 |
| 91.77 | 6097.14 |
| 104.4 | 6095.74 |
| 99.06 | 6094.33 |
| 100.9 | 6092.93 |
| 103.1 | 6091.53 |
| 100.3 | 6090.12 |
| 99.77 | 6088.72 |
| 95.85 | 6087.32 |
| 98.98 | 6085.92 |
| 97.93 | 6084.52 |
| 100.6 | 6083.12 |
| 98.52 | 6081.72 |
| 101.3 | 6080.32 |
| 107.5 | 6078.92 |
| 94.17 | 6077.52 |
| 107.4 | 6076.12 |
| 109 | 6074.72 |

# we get 88.38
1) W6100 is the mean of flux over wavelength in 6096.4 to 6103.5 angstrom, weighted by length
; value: 98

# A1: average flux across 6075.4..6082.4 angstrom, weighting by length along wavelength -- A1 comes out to 102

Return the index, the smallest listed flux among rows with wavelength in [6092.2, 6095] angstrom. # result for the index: 99.06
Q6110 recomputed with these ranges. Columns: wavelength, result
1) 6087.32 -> 95.85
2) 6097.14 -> 91.77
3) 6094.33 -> 99.06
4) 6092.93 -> 100.9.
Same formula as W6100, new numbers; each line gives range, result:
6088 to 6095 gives 101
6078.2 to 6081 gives 104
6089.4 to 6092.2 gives 101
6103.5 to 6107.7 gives 98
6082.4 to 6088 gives 98.4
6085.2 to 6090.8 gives 98.8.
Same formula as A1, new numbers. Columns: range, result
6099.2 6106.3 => 98.2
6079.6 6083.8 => 100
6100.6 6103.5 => 99.8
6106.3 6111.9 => 93.9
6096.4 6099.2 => 96.5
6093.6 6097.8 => 98.5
